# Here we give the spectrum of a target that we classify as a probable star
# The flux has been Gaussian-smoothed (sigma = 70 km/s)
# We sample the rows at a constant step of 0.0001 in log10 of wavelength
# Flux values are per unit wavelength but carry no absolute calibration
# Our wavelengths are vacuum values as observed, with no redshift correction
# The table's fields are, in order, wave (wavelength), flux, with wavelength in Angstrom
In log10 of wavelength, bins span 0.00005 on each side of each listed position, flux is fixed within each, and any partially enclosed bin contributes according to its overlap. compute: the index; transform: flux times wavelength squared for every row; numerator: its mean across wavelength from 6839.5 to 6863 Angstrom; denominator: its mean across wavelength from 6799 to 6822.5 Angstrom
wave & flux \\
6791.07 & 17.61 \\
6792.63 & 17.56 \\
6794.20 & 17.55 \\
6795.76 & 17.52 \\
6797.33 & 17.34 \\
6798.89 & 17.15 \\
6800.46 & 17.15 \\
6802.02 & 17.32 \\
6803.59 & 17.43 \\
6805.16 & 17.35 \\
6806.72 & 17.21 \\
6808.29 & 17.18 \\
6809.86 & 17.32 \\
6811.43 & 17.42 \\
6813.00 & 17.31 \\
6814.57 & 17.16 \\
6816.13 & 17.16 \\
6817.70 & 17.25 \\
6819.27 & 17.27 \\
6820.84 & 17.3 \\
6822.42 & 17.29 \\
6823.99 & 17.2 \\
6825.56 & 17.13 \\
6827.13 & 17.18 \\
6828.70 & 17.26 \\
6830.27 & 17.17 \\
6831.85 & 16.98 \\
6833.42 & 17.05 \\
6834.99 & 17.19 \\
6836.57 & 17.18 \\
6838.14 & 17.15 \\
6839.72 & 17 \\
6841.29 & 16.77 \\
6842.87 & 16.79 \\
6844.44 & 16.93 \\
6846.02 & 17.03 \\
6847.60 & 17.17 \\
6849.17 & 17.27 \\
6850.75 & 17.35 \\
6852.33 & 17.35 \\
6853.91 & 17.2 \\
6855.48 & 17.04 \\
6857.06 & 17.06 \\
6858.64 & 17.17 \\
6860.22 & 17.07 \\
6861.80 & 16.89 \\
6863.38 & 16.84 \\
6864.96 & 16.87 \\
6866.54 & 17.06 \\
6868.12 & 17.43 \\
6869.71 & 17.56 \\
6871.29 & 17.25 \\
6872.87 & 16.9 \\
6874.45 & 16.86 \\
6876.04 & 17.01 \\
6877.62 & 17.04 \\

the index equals 1.00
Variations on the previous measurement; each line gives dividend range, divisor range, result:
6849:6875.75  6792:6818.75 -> 1.01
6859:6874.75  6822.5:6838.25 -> 1.01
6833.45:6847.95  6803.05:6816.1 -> 0.99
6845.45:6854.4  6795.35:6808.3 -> 1.01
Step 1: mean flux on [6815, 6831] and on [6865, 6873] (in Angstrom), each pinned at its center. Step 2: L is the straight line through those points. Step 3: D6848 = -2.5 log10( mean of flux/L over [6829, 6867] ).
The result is 0.01 mag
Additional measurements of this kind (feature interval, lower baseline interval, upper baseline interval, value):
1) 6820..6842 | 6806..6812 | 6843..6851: 0.00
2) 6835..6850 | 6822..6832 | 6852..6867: 0.01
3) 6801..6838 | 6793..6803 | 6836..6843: 0.00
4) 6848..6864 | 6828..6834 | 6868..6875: 0.00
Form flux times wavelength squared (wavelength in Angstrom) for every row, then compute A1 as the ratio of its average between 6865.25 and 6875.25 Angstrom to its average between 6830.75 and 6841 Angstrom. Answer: 1.0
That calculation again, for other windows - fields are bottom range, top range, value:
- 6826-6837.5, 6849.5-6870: 1.01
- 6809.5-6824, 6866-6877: 1.01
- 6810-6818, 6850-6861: 1.01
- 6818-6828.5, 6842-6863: 1.00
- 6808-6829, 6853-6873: 1.01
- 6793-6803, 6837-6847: 0.99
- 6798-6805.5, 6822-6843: 1.00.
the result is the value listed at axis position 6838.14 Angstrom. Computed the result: 17.15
